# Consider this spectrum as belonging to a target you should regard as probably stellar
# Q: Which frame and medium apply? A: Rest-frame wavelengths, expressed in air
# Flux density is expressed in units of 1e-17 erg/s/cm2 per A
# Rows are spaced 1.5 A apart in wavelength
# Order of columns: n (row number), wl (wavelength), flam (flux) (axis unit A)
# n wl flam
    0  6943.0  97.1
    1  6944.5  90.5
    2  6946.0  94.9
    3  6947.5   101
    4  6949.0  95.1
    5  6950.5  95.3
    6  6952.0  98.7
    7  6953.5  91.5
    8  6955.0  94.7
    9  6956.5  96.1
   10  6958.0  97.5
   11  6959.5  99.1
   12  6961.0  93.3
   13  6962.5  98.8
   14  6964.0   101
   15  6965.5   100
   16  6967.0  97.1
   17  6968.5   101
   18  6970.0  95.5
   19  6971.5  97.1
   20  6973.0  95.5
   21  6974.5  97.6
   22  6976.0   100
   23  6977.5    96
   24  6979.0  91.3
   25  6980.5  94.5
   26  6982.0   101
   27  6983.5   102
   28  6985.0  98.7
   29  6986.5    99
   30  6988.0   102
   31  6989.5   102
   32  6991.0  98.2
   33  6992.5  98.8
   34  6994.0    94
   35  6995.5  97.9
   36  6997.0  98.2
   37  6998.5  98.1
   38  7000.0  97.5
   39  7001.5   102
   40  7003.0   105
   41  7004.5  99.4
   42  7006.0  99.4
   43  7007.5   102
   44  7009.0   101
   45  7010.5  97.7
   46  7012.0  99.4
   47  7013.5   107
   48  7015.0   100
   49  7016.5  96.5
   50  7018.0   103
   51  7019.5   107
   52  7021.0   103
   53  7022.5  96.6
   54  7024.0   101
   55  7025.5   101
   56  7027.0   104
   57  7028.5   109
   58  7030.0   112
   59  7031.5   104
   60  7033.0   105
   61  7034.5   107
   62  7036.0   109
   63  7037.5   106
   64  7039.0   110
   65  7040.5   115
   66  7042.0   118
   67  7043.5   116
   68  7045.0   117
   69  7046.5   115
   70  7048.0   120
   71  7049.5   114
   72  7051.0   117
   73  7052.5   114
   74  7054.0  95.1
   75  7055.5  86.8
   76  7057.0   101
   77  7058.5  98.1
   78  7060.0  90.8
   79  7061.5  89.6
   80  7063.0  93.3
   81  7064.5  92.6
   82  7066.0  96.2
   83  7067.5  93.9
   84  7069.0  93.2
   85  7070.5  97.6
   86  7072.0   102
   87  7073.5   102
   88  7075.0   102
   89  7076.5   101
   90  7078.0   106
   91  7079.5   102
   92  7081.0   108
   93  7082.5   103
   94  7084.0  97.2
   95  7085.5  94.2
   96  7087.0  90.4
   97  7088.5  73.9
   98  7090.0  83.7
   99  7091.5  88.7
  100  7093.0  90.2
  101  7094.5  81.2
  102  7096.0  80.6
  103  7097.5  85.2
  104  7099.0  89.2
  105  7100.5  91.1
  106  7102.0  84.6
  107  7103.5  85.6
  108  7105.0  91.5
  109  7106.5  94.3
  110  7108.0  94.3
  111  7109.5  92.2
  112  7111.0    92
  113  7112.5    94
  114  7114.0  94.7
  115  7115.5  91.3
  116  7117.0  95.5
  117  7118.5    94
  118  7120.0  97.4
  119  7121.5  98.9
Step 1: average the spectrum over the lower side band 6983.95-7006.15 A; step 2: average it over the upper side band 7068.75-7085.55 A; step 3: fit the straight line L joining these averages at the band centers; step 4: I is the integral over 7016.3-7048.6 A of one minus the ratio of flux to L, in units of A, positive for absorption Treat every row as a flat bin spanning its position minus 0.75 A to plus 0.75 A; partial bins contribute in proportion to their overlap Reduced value -2.5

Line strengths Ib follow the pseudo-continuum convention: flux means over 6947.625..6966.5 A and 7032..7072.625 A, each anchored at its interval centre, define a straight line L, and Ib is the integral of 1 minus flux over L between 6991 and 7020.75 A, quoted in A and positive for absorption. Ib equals 0.1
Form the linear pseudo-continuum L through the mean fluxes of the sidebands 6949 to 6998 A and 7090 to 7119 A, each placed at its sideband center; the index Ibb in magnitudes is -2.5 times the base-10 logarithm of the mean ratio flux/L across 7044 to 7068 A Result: -0.11 mag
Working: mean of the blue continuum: 97.6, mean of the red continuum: 89.8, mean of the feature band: 102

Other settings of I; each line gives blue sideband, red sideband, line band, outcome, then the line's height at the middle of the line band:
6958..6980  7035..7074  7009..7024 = 0.0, 101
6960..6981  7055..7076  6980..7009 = -0.8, 96.8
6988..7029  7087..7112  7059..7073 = -0.3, 92.4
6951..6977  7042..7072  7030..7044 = -1.2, 101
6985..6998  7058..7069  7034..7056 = -3.8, 94.8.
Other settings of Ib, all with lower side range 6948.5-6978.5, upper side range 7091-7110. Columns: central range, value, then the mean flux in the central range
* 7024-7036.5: -1.8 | 106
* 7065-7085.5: -2.3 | 100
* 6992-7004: -0.5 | 99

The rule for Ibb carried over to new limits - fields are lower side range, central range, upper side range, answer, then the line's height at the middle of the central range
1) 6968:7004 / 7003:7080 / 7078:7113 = -0.09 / 94.7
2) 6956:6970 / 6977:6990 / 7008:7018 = 0.01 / 99.1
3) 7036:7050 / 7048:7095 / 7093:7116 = 0.06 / 103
